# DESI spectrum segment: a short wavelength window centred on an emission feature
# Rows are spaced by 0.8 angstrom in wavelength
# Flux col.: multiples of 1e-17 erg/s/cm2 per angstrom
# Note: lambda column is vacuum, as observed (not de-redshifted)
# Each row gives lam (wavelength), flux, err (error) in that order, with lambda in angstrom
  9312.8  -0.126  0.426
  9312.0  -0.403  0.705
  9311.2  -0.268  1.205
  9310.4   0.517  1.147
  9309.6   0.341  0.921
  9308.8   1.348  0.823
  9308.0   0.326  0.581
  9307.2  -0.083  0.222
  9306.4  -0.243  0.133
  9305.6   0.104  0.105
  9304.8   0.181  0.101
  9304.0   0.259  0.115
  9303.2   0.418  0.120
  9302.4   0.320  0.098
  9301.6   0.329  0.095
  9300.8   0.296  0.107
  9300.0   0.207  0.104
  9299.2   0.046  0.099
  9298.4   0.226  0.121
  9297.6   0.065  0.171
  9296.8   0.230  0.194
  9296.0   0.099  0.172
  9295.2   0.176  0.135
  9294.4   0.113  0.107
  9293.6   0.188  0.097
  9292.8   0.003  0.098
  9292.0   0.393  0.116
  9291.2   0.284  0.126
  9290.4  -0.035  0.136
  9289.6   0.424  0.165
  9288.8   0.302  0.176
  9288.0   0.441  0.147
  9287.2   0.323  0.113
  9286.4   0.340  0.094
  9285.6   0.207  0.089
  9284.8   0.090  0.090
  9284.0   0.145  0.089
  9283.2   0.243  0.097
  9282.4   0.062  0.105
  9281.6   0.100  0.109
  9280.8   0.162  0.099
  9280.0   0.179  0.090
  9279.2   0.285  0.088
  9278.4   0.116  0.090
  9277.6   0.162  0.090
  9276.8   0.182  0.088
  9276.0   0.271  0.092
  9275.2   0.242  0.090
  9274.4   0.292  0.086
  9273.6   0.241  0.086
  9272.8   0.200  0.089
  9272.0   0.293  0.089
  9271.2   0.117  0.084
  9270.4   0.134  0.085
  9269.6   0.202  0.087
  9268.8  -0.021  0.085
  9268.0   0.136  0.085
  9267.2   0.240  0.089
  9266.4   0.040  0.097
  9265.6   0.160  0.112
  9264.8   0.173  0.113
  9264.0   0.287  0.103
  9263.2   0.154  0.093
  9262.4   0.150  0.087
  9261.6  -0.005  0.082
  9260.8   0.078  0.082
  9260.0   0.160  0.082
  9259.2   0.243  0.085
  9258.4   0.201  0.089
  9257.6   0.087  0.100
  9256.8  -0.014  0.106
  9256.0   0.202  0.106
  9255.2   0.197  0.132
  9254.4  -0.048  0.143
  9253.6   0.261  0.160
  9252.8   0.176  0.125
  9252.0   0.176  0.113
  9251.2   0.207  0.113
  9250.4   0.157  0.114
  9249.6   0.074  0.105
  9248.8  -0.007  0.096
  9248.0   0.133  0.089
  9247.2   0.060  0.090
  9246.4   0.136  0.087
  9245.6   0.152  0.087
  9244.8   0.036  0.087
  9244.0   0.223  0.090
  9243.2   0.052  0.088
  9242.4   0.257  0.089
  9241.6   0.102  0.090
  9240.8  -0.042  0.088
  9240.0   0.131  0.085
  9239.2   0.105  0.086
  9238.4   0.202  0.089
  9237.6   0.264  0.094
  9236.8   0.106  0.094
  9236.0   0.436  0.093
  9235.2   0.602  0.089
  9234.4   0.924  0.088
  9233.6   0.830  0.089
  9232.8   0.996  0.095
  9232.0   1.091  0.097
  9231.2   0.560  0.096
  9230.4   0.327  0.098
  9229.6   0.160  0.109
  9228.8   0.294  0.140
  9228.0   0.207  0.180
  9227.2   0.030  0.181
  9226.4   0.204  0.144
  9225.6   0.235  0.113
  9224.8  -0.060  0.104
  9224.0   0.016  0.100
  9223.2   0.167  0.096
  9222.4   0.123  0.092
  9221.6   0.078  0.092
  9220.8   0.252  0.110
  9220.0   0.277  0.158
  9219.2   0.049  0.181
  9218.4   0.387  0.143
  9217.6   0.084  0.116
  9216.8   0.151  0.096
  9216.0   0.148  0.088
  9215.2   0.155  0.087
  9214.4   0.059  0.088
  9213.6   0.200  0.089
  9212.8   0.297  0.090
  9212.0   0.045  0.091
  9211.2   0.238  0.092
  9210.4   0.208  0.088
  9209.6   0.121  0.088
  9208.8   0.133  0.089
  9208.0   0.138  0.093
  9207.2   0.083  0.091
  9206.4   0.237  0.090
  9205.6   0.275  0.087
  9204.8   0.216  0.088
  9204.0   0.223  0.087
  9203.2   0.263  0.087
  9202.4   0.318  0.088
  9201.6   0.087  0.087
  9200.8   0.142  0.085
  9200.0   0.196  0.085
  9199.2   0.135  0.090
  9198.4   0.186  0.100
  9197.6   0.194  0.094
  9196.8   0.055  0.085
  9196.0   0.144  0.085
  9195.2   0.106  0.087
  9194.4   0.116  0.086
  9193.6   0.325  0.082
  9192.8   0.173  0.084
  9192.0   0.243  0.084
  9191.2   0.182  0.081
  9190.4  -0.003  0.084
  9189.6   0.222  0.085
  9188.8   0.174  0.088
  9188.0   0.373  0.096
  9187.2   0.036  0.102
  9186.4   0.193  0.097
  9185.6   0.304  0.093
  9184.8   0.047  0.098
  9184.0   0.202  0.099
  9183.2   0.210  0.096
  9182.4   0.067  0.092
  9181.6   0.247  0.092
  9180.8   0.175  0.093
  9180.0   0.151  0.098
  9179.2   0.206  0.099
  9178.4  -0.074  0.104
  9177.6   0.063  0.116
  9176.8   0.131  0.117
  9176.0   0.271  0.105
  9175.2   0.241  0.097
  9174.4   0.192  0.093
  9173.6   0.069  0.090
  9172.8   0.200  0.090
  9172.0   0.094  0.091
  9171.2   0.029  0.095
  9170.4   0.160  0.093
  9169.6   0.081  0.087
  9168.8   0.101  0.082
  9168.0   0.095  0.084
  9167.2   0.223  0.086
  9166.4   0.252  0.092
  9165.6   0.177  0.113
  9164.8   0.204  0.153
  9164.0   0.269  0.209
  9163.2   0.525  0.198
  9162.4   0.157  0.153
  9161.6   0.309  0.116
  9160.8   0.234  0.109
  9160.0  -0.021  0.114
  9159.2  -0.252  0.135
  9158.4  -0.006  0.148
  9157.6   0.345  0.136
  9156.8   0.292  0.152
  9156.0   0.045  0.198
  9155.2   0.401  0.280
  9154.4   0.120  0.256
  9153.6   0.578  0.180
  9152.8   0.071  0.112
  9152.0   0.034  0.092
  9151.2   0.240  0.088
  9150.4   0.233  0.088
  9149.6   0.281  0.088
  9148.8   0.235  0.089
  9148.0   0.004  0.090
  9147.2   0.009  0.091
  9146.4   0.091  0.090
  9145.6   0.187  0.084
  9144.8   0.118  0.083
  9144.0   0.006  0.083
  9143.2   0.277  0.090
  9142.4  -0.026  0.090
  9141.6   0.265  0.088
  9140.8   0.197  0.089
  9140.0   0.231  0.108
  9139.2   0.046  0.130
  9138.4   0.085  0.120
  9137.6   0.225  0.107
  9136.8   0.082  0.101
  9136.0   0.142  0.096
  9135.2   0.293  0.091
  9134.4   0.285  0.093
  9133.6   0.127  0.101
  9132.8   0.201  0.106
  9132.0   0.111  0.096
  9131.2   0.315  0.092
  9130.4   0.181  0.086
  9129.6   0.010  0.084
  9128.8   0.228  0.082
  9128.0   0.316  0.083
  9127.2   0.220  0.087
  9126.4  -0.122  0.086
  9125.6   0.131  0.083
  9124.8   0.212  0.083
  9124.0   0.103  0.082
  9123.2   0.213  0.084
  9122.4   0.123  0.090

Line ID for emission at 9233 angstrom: H-beta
